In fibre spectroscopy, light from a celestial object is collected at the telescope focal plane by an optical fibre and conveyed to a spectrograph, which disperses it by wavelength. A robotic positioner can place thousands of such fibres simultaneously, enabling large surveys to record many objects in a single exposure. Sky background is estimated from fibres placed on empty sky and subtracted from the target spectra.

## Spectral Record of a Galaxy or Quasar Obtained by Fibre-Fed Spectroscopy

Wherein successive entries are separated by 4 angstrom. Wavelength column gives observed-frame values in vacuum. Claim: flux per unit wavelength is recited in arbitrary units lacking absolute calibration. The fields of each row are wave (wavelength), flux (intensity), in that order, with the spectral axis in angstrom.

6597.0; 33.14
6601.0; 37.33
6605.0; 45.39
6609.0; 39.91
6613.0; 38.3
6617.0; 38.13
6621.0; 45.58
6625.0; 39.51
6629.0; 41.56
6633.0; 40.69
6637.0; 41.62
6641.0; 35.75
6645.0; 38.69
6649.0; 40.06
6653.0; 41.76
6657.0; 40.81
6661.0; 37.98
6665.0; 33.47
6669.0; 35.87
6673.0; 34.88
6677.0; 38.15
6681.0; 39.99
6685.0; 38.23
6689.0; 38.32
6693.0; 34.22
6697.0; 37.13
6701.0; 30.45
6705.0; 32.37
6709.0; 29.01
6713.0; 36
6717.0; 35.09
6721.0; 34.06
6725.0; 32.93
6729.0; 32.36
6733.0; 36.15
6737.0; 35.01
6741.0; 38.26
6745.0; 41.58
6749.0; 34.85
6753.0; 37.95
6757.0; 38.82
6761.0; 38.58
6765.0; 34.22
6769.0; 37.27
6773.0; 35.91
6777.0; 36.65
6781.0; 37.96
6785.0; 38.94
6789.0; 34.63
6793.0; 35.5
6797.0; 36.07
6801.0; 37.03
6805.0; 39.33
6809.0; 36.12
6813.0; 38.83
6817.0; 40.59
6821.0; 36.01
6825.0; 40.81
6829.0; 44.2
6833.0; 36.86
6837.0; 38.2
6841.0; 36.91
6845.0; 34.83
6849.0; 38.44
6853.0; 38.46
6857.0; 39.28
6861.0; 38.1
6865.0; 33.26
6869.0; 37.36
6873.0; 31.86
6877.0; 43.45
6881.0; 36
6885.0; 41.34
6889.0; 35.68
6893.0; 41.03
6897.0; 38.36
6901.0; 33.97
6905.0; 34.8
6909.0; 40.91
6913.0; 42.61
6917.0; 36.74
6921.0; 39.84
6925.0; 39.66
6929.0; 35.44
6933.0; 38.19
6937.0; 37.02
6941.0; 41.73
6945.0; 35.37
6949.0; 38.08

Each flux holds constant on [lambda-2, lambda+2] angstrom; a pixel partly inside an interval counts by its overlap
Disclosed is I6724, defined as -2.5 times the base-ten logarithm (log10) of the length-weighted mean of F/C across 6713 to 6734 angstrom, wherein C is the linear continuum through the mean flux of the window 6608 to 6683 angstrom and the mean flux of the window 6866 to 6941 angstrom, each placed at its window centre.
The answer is 0.14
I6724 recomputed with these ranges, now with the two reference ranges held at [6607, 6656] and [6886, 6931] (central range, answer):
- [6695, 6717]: 0.192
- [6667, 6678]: 0.106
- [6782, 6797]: 0.075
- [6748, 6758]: 0.057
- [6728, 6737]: 0.141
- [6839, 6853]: 0.047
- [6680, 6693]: 0.048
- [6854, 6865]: 0.024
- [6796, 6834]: 0.004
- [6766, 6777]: 0.079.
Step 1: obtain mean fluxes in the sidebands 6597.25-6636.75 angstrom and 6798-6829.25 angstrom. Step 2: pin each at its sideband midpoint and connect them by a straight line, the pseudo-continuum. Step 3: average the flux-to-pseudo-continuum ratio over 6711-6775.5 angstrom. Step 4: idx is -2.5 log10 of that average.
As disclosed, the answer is 0.090 mag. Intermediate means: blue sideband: 40.4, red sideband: 38.7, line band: 36.2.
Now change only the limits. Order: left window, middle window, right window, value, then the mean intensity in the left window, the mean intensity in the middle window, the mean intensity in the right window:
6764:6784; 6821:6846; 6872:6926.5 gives -0.03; 36.6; 38.6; 38.4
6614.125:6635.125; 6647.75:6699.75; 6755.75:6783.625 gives 0.06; 41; 37.6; 37.1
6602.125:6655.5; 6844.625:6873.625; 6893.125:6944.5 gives 0.06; 40.5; 36.8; 38.3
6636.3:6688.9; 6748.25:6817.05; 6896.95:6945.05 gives 0.03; 38.2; 37.1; 38.1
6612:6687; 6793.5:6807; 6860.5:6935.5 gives 0.03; 39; 37.3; 37.8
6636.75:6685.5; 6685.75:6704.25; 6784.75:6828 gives 0.09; 38.1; 35.1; 37.7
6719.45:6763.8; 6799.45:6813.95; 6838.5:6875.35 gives -0.04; 36.4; 37.8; 36.6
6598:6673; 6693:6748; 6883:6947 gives 0.13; 39.4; 34.6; 38.3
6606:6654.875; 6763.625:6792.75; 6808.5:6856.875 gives 0.07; 40.2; 36.5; 38.5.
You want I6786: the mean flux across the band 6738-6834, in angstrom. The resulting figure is 37.8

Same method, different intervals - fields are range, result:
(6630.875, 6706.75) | 37.4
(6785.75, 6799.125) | 35.7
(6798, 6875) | 37.7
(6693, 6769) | 35.3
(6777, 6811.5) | 37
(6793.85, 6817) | 37.6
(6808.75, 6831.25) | 39.7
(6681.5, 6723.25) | 34.7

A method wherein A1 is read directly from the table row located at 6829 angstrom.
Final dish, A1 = 44.2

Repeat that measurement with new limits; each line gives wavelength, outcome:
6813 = 38.83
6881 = 36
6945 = 35.37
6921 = 39.84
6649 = 40.06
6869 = 37.36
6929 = 35.44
